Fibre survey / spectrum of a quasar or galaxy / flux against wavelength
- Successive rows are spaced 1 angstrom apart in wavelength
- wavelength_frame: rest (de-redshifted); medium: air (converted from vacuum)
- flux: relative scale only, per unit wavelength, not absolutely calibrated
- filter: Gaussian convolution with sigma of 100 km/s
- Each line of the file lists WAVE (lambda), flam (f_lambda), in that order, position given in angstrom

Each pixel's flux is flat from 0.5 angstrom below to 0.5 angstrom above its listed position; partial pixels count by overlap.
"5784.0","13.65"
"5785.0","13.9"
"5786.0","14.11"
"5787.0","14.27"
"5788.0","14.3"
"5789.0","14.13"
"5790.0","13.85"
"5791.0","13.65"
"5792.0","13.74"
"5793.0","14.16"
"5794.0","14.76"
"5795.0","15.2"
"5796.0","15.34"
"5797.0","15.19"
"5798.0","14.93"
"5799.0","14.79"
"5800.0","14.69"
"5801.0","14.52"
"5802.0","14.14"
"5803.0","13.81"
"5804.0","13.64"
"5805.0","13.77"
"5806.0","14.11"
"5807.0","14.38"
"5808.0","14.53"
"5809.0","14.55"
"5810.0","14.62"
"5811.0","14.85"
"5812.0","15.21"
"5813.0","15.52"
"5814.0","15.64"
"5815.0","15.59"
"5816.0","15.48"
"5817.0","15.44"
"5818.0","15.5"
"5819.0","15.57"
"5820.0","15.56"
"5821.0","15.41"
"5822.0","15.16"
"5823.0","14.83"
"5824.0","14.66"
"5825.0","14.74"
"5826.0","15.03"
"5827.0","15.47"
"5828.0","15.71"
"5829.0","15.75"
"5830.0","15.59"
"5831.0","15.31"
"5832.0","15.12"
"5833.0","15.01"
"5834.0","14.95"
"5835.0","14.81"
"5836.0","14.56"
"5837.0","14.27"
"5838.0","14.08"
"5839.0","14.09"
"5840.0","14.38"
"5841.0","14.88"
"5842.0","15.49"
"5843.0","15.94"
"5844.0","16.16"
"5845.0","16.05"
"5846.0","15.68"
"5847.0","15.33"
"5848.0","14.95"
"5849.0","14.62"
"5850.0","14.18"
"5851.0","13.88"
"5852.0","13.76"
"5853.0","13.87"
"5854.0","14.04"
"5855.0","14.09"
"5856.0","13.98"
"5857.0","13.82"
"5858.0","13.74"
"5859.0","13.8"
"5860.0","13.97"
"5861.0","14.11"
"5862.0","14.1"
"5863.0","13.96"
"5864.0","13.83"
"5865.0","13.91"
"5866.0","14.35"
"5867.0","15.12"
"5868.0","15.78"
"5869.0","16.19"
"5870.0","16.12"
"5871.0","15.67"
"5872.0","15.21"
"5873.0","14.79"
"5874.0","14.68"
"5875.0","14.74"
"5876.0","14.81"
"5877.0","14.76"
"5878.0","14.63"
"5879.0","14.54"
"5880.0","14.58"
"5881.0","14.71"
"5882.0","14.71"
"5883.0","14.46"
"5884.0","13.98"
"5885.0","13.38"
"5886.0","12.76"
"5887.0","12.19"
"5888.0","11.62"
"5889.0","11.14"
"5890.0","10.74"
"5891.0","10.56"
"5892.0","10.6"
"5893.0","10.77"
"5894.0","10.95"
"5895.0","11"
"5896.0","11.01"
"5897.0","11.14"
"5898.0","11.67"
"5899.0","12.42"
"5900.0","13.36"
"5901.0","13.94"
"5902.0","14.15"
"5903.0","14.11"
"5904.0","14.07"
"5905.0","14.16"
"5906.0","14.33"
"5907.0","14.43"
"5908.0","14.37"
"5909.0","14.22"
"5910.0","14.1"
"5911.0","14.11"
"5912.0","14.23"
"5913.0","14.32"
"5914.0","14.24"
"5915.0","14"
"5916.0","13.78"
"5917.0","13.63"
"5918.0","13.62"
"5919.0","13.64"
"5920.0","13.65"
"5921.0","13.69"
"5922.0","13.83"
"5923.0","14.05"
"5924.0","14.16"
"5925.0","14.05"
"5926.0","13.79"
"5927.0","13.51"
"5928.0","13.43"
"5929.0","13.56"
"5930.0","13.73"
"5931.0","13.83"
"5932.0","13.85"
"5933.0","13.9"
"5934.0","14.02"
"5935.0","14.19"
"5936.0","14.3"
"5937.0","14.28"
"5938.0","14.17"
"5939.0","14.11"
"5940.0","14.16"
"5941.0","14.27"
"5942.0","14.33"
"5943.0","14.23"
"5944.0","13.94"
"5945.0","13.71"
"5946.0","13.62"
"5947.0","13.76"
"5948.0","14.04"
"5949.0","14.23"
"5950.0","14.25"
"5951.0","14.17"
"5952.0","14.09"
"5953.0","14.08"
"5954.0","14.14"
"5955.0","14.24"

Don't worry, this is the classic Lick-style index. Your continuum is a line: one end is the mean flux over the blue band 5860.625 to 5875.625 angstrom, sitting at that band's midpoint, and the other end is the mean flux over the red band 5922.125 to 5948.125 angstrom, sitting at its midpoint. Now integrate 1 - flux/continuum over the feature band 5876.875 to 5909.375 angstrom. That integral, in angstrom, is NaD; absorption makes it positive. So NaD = 3.4 angstrom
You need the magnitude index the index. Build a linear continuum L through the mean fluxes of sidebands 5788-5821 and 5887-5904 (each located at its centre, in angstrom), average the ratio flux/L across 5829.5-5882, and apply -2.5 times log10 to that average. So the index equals -0.125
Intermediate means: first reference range 14.7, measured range 14.7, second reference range 11.9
